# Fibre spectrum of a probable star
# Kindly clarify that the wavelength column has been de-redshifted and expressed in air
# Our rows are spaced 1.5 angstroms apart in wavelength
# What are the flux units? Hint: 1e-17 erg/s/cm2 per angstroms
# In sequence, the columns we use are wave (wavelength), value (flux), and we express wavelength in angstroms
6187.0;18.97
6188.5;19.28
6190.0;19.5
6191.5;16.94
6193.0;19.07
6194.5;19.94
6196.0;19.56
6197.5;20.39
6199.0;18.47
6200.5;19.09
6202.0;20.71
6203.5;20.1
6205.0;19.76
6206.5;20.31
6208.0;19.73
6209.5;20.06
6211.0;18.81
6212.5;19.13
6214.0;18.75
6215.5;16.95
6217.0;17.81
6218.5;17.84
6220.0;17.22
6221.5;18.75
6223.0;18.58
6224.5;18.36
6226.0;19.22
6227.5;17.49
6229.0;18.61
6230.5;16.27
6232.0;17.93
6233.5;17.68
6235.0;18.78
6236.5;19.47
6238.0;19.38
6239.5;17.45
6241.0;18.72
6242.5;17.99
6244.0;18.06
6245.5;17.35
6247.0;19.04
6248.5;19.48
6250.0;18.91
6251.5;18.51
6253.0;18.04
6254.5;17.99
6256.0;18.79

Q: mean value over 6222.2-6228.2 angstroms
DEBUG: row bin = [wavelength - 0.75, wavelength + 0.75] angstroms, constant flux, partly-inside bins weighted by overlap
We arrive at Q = 18.4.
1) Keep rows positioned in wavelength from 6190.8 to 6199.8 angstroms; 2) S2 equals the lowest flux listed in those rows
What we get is 16.94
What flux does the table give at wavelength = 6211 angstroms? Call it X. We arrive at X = 18.81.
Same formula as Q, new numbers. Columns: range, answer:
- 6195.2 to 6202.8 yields 19.6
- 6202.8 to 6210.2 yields 20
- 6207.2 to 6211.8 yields 19.5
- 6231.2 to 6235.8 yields 18.1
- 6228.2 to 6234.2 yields 17.6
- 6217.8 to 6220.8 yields 17.5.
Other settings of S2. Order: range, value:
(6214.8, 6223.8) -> 16.95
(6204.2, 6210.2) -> 19.73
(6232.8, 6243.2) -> 17.45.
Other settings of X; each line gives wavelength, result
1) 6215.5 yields 16.95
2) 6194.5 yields 19.94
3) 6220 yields 17.22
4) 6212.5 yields 19.13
